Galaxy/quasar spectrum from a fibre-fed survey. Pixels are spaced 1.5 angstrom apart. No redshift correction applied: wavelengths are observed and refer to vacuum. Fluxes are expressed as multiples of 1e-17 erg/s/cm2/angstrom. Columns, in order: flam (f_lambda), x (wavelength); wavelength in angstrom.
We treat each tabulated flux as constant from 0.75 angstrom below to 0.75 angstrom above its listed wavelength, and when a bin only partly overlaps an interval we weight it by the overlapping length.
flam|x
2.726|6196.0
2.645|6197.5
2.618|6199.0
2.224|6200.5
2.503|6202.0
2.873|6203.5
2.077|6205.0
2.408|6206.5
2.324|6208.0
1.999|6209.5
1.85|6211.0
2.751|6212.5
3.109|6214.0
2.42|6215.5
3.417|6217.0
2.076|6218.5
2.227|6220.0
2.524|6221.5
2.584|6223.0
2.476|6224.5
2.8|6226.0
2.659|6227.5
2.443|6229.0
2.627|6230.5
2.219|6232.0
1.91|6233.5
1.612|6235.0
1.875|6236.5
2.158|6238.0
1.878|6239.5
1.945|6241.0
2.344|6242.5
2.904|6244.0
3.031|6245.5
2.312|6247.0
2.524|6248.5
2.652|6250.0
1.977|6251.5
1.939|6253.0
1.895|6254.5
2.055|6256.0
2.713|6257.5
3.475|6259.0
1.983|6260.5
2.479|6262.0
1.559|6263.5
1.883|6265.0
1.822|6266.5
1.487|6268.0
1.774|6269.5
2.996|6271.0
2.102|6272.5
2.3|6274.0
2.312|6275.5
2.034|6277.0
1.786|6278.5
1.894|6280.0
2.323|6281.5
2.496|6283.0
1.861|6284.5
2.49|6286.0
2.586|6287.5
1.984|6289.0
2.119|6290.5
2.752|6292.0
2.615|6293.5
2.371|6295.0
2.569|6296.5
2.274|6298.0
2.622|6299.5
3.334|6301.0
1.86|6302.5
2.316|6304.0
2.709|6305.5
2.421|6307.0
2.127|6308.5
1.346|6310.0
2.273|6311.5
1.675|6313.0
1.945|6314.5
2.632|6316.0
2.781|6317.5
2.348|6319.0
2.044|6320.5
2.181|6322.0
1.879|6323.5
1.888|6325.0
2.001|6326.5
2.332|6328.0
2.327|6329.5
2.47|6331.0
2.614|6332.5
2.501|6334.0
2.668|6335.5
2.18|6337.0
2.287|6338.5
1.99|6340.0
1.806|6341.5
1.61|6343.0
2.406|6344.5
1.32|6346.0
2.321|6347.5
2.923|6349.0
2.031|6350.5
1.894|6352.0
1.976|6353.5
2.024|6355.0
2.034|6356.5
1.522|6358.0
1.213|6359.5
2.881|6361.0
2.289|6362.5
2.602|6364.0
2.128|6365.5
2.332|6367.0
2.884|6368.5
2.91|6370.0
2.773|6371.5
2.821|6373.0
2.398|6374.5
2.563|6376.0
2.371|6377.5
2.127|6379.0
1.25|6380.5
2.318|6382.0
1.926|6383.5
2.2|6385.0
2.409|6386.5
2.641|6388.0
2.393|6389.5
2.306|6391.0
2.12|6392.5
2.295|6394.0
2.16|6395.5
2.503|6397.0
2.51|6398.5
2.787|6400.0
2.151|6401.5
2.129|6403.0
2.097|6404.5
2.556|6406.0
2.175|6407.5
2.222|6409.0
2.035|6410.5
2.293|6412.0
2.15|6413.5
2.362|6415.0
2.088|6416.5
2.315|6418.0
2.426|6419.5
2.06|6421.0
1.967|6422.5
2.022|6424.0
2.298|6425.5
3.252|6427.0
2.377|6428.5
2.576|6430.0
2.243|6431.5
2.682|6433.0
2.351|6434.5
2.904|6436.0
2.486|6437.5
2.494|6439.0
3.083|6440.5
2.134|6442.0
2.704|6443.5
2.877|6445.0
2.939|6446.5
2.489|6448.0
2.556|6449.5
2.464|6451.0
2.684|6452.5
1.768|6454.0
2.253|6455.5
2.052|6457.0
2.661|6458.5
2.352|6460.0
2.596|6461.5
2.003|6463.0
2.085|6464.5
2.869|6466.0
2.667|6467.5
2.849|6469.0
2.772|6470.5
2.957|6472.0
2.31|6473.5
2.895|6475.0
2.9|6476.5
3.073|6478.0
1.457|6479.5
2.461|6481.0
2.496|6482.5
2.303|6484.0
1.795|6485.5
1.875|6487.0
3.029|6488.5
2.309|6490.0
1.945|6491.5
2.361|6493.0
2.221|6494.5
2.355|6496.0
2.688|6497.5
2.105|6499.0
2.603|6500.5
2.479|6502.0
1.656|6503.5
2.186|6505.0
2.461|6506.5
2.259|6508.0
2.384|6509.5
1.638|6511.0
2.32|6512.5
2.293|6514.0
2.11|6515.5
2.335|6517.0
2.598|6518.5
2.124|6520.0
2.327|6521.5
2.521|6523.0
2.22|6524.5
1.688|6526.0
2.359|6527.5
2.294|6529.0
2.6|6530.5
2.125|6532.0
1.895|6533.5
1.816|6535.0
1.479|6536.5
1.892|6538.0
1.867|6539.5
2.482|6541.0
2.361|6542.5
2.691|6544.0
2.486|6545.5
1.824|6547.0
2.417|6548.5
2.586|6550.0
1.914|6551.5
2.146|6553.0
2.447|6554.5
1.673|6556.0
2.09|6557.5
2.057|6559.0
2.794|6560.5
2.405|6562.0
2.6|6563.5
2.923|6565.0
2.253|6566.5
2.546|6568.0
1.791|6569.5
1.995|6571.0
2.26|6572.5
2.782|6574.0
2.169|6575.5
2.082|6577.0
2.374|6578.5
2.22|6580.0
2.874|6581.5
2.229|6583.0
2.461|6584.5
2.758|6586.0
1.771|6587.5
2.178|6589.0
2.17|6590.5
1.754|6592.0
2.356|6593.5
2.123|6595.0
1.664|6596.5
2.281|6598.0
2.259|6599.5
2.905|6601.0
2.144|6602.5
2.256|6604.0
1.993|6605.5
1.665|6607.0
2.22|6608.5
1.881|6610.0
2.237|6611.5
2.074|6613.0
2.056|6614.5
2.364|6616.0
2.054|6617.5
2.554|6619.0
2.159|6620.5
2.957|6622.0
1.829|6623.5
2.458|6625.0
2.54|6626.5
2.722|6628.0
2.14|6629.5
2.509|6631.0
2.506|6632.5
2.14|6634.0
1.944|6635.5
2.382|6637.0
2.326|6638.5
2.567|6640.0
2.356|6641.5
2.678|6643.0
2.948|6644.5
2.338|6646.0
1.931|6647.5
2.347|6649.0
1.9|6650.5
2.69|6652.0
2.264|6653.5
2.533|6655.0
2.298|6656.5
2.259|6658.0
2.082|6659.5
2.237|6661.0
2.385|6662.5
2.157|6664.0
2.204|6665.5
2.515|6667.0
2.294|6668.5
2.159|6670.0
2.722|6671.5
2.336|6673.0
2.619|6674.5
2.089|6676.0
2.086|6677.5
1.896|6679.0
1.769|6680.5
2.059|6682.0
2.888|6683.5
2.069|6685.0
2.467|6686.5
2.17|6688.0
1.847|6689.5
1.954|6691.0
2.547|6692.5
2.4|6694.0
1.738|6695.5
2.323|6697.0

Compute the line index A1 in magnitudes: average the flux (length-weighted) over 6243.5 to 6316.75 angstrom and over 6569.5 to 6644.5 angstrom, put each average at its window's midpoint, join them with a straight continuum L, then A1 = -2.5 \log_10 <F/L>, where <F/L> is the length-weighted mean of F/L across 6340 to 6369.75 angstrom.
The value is 0.07 mag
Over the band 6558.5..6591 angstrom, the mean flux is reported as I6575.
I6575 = 2.35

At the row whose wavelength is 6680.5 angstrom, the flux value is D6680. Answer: 1.769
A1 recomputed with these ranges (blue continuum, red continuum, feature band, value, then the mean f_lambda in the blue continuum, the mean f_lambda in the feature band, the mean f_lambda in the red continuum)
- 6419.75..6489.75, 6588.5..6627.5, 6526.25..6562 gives 0.06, 2.48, 2.18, 2.2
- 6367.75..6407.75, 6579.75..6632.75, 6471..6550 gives 0.01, 2.36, 2.28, 2.26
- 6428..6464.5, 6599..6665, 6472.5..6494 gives 0.03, 2.48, 2.38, 2.3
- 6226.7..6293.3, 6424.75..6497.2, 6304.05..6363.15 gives 0.08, 2.23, 2.15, 2.49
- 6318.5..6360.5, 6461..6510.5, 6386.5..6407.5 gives -0.06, 2.1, 2.35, 2.4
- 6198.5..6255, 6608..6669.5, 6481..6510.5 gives 0.02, 2.37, 2.29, 2.32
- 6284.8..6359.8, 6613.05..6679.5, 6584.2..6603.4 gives 0.05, 2.22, 2.21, 2.33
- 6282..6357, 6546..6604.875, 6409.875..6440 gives -0.06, 2.25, 2.38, 2.27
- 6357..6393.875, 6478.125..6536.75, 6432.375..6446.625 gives -0.17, 2.31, 2.65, 2.22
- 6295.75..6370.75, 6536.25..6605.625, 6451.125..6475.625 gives -0.11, 2.23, 2.48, 2.26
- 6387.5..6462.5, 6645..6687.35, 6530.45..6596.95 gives 0.05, 2.4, 2.23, 2.27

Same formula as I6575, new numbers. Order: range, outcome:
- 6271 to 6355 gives 2.24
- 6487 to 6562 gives 2.23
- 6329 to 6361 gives 2.12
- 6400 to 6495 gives 2.42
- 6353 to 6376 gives 2.33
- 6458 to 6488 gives 2.47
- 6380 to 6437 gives 2.31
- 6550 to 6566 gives 2.32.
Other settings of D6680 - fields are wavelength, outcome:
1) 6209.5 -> 1.999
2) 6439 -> 2.494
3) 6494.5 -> 2.221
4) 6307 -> 2.421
